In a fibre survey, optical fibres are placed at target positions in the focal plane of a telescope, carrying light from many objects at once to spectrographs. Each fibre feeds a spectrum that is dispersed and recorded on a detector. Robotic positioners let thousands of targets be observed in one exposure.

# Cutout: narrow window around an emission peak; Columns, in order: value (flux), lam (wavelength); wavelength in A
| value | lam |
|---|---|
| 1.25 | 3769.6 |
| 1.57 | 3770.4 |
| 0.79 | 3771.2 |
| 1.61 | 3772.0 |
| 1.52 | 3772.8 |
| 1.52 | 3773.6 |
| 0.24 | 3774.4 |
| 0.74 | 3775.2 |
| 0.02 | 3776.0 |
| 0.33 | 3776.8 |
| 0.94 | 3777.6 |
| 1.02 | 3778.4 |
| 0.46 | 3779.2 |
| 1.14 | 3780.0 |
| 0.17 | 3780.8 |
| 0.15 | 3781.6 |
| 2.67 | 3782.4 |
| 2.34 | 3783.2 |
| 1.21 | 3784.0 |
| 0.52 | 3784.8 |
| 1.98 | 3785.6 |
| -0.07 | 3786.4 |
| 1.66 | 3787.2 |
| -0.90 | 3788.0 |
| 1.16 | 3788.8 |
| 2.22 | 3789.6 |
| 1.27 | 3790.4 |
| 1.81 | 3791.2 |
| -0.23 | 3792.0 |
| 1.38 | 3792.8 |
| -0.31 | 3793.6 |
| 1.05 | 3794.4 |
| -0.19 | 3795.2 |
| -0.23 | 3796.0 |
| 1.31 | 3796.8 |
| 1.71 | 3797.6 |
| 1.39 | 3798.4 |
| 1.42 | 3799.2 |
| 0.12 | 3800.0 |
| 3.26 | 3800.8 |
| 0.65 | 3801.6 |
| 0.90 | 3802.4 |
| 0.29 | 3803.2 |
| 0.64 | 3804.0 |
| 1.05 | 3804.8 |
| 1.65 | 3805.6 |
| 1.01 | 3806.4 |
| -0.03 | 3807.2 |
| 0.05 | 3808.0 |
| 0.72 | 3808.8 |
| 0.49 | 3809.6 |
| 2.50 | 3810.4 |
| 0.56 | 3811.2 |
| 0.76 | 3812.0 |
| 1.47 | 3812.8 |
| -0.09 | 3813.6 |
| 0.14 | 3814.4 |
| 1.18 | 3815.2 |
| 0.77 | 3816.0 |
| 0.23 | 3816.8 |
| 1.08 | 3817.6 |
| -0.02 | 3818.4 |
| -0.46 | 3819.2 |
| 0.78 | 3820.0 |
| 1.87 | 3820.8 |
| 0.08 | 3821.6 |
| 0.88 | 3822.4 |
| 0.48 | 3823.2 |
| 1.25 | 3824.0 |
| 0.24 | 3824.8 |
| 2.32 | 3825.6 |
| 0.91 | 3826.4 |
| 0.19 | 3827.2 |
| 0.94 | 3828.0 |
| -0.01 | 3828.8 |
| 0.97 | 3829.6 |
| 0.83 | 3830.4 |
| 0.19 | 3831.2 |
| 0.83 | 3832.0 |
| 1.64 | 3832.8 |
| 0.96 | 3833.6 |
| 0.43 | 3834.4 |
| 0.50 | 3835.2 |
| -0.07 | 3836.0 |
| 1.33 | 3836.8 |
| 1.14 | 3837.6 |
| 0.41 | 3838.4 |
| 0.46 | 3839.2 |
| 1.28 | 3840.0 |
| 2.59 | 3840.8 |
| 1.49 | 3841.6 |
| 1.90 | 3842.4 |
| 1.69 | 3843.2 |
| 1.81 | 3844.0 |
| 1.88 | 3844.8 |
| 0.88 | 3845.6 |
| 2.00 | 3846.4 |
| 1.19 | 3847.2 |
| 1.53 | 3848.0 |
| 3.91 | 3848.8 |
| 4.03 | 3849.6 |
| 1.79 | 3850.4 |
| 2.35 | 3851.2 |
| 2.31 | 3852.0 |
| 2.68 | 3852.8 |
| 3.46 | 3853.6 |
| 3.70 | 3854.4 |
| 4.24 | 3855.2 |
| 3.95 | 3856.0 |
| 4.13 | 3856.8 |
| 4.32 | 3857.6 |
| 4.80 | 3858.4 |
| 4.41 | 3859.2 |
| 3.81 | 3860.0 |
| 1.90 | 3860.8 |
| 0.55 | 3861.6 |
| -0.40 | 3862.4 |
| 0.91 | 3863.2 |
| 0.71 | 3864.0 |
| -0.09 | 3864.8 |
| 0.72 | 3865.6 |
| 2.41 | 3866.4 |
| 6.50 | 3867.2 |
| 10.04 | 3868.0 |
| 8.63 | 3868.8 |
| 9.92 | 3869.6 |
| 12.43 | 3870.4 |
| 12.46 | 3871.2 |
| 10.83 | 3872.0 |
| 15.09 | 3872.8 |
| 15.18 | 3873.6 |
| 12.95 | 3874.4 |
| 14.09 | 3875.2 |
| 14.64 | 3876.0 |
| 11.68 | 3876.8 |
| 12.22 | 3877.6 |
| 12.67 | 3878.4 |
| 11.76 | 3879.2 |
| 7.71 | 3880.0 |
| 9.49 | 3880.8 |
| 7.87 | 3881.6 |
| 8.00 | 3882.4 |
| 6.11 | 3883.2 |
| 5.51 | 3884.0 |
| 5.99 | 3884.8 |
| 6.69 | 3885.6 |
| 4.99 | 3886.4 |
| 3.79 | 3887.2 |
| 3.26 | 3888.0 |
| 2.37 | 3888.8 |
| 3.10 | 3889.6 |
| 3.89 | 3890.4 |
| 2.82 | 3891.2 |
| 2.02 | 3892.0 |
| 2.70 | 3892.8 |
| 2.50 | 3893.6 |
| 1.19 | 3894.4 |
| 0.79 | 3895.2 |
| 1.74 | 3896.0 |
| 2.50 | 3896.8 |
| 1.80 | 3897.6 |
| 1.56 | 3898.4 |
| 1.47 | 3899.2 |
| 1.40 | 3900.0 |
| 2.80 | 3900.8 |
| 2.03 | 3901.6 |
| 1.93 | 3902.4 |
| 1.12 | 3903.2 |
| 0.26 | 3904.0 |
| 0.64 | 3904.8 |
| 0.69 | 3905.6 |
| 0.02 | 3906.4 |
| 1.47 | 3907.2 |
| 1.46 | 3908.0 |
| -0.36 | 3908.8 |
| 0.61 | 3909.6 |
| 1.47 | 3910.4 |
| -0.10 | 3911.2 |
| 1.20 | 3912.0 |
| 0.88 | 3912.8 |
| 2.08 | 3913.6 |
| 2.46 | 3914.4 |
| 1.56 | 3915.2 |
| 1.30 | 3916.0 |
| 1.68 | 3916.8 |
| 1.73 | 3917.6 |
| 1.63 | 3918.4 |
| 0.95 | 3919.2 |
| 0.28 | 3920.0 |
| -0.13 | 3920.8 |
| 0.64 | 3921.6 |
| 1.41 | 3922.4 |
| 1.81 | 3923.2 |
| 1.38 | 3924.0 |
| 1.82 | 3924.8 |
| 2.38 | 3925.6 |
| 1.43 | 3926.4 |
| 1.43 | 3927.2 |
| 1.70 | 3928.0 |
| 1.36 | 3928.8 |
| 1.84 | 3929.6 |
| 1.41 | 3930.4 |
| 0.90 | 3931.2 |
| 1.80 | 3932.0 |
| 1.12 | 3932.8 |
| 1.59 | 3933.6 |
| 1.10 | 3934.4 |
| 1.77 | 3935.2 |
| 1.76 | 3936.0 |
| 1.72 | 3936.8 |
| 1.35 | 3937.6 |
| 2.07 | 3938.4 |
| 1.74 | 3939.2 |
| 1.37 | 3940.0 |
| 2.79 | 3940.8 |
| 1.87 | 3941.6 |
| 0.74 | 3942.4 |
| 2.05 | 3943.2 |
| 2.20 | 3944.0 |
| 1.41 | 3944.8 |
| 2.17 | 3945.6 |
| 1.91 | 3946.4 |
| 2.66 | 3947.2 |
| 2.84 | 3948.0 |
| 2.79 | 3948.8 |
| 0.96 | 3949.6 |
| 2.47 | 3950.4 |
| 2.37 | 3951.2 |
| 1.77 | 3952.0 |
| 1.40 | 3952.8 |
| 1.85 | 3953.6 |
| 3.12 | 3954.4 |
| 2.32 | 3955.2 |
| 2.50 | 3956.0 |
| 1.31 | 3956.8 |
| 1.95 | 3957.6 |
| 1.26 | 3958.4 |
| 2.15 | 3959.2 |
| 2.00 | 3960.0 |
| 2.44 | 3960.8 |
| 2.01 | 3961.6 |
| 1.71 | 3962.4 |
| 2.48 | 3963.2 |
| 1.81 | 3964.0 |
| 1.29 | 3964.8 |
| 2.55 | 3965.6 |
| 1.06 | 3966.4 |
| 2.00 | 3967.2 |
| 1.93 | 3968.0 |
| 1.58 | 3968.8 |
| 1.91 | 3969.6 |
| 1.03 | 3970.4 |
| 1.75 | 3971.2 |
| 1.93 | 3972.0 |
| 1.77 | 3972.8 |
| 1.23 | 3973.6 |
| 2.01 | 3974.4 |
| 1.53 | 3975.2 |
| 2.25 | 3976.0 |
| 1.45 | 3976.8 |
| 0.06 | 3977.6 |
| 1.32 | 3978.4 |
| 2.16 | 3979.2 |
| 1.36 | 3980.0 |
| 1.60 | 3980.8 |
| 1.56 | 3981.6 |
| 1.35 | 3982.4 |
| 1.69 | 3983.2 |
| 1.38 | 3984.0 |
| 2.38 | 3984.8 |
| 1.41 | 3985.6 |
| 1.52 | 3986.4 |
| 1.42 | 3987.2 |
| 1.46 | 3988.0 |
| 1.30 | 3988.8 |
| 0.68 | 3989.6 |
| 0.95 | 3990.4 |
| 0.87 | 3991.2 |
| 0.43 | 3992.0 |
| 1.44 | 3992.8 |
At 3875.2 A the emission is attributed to Lyman alpha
